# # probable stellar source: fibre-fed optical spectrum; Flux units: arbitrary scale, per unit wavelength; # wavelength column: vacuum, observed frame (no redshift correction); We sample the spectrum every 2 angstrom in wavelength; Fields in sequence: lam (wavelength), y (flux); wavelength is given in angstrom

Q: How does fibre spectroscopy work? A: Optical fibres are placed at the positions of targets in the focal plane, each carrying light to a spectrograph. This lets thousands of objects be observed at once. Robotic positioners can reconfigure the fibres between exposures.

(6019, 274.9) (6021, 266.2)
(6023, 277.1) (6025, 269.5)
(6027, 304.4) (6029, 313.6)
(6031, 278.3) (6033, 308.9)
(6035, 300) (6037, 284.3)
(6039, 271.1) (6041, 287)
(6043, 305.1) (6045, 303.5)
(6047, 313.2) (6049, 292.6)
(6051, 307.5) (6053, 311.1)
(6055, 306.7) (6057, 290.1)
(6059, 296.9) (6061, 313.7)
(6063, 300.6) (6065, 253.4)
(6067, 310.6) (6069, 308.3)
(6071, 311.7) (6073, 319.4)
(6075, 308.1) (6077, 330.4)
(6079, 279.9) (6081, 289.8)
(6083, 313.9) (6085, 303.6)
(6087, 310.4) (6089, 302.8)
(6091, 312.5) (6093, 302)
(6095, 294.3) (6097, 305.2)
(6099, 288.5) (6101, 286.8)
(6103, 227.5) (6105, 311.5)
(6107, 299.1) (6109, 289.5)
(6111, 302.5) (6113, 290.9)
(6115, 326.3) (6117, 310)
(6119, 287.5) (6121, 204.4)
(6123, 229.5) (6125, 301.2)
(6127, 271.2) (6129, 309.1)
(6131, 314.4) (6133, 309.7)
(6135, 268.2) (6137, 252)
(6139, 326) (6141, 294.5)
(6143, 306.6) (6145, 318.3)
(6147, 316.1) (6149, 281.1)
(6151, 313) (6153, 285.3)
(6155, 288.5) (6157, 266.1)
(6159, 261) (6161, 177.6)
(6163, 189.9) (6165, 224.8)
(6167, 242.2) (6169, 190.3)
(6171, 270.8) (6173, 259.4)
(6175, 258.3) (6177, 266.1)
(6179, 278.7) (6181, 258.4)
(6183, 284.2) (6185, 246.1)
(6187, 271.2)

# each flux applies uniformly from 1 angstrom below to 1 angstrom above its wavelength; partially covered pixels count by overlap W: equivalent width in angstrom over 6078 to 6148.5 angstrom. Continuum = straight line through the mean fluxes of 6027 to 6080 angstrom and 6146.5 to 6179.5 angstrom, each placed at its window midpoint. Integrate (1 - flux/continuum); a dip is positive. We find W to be -4.4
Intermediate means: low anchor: 300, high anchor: 256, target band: 293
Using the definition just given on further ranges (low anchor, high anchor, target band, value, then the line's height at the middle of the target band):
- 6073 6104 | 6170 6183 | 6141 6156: -1.3 angstrom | 277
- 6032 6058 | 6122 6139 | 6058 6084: -0.8 angstrom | 294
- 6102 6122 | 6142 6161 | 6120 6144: 0.3 angstrom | 286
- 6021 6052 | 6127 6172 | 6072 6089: -1.3 angstrom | 285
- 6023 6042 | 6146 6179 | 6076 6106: -2.4 angstrom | 275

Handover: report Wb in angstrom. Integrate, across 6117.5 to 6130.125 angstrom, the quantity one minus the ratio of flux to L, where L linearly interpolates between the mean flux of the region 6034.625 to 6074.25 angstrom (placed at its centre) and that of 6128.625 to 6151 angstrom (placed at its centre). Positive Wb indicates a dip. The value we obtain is 1.3 angstrom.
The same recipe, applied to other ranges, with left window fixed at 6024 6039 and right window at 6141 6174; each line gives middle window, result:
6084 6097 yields -1.2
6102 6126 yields -0.7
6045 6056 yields -0.7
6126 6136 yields -0.9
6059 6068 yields -0.3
